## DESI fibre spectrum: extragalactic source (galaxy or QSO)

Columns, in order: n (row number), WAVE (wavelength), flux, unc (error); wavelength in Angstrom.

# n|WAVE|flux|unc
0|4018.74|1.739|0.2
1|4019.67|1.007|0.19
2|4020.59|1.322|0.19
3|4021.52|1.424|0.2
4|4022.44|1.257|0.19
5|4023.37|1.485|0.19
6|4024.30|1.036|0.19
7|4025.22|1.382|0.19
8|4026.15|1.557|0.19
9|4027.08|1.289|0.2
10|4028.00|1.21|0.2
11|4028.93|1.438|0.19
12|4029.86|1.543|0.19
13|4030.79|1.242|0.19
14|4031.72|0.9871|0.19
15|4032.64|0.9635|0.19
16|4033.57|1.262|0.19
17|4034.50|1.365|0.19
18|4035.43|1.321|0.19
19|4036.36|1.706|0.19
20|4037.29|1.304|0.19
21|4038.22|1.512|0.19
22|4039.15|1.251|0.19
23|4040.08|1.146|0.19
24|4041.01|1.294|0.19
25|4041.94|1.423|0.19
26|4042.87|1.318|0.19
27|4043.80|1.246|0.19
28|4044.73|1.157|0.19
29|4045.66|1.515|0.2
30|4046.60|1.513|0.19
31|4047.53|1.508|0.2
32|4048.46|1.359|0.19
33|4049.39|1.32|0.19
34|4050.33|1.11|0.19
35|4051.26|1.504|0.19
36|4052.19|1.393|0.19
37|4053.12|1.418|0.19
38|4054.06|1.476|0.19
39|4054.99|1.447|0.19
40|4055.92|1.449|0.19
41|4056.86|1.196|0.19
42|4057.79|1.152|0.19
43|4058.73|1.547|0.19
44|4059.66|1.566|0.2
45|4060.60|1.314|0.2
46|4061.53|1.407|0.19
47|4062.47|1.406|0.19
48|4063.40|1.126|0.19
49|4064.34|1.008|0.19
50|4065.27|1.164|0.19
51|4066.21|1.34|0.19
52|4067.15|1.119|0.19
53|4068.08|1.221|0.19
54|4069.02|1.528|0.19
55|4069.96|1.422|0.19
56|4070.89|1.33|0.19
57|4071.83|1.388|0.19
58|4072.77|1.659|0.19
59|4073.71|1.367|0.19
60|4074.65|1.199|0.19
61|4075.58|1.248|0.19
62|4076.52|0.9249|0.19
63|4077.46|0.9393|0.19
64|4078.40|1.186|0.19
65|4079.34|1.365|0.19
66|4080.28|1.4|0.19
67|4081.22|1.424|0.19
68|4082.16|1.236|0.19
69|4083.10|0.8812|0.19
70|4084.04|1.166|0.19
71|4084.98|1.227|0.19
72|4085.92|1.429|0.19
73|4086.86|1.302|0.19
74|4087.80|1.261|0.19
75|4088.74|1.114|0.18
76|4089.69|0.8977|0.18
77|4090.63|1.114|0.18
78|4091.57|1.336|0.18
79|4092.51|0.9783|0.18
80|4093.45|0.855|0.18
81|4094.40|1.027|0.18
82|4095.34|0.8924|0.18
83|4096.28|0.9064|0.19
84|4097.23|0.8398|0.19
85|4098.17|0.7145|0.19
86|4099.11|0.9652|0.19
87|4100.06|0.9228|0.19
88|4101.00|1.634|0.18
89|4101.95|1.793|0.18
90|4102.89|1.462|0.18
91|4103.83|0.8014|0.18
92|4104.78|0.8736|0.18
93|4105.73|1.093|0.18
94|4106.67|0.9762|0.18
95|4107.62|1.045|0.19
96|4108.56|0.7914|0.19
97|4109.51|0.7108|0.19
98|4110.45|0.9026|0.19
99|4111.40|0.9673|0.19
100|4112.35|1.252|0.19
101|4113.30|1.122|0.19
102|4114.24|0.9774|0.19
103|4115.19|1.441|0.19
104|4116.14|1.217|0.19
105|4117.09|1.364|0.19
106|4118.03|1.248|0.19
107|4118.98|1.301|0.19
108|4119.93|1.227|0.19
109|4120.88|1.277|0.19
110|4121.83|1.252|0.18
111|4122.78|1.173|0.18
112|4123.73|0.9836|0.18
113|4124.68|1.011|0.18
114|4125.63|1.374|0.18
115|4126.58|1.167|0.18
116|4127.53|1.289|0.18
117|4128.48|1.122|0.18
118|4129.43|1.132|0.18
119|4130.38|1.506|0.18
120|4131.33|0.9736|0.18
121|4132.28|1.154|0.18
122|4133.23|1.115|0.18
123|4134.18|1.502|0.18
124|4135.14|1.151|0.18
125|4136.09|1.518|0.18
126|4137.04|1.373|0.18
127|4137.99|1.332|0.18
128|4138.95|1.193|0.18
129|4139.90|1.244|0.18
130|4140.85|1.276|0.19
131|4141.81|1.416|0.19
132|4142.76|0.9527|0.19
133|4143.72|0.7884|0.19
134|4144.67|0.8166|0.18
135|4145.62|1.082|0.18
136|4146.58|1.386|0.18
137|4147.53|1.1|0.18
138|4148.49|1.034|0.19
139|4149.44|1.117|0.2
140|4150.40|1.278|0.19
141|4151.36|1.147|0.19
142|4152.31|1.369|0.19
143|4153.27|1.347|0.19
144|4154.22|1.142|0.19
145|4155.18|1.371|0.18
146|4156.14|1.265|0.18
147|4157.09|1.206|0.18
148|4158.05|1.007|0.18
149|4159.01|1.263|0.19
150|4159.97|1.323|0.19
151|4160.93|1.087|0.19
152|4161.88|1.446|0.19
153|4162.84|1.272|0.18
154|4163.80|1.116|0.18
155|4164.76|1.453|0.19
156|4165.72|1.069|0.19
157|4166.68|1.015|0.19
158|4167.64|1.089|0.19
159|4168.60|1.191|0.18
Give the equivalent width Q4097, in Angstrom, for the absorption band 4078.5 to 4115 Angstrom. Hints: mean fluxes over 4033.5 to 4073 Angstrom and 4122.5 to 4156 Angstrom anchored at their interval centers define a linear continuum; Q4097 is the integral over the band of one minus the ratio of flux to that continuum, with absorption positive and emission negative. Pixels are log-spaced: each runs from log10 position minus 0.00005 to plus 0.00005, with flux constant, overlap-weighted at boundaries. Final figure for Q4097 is 5.0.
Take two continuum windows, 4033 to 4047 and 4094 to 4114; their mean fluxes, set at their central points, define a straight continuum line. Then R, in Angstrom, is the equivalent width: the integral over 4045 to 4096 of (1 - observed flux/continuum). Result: -2.90 Angstrom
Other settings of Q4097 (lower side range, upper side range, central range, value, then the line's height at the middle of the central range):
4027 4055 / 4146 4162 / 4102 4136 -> 2.8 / 1.26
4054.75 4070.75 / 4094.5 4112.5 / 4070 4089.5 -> -0.9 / 1.2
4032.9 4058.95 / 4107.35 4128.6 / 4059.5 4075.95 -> -0.3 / 1.29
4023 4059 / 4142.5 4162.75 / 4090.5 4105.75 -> 2.2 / 1.25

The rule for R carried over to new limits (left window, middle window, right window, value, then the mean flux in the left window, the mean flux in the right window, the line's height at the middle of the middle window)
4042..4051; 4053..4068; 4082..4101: -0.67 Angstrom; 1.35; 1.06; 1.26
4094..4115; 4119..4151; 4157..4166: -1.57 Angstrom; 1.04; 1.23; 1.14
